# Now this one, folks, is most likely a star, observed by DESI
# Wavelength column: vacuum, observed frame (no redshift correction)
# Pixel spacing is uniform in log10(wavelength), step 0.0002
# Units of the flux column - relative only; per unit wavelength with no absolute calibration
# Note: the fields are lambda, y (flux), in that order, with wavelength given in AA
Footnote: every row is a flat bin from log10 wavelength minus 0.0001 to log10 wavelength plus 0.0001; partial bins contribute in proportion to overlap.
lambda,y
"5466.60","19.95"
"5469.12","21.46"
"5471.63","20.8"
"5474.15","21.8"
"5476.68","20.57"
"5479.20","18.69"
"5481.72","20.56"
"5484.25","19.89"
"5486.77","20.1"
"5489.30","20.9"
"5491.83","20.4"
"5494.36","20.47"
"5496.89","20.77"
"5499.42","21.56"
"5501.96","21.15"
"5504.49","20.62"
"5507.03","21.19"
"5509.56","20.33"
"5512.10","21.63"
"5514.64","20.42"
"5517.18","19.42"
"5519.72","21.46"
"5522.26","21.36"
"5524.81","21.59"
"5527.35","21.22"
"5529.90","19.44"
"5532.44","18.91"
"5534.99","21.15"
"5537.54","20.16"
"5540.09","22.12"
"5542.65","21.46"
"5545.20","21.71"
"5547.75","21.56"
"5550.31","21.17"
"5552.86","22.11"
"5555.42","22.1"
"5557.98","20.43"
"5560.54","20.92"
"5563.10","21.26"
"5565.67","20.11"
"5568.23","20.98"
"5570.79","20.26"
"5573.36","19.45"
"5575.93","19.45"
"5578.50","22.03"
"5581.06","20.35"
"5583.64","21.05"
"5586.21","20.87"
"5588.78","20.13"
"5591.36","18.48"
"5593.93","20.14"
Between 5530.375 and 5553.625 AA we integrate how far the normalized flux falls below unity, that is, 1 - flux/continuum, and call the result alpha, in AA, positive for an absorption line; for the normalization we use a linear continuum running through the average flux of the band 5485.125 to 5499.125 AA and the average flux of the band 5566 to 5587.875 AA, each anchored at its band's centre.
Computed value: -0.6 AA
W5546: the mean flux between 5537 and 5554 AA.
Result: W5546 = 21.5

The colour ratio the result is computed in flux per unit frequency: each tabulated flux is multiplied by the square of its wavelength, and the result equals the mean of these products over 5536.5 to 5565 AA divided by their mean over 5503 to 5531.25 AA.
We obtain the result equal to 1.04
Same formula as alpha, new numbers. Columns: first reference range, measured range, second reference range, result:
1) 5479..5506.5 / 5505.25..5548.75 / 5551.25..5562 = 0.24 AA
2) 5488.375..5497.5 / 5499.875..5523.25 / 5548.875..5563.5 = -0.04 AA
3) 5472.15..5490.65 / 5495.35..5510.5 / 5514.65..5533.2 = -0.36 AA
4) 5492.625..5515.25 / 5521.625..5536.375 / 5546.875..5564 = 0.39 AA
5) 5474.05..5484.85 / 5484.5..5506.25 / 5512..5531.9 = -0.38 AA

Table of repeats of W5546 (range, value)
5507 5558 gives 21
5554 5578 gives 20.6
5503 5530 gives 20.9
